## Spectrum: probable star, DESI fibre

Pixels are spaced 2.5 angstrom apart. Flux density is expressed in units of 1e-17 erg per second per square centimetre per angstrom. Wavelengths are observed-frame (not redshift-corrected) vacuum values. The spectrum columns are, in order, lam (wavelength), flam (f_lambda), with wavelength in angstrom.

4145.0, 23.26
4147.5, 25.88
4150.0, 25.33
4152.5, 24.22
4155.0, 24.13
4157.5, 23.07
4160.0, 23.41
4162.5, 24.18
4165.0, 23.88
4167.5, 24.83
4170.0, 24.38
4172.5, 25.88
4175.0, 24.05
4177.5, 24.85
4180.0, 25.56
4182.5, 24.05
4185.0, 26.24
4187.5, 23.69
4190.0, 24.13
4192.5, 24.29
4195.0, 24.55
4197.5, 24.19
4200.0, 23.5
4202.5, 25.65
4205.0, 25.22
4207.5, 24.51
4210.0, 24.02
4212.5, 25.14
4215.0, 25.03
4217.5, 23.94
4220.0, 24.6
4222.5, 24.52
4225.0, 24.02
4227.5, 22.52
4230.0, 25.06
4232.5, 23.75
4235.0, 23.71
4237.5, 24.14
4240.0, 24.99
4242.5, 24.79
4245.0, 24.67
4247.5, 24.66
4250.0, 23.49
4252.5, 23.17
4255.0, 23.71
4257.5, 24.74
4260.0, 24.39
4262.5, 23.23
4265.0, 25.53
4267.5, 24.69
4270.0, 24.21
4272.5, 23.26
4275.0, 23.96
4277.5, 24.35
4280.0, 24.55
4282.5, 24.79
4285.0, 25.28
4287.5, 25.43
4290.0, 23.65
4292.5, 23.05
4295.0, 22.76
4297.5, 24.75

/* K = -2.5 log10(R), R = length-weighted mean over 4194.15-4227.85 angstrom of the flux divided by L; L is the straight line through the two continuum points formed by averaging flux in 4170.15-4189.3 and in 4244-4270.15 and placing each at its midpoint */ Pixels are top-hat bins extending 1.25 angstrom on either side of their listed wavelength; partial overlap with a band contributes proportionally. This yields 0.007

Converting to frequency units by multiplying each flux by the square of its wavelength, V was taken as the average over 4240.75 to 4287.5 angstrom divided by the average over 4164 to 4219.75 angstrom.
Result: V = 1.0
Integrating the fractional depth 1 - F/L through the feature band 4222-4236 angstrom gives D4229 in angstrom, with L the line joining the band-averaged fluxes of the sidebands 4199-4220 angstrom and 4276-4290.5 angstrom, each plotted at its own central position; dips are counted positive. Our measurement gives 0.4 angstrom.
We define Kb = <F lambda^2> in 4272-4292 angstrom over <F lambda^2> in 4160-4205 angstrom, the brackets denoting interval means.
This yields 1.0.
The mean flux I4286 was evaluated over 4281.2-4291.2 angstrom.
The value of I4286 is 24.8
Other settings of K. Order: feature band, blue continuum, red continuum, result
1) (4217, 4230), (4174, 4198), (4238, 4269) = 0.02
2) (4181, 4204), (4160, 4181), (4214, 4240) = 0.00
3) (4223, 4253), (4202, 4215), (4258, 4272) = 0.02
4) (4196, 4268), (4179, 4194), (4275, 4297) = 0.01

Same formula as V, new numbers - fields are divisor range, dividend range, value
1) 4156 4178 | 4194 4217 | 1.03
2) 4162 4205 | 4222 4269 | 1.01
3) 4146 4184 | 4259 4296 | 1.04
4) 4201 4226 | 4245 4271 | 1.00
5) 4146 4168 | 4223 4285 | 1.04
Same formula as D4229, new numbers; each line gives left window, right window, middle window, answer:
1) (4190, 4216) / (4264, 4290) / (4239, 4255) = 0.21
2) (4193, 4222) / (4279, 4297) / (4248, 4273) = 0.27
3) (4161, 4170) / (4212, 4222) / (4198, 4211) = -0.01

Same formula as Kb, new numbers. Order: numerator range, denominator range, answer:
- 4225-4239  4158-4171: 1.02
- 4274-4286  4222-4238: 1.05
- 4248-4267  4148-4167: 1.05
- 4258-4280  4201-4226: 1.01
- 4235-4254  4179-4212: 1.01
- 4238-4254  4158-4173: 1.04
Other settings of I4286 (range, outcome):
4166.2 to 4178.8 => 24.8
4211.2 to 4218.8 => 24.7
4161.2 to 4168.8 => 24.3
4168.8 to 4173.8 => 25.1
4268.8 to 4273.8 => 23.7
